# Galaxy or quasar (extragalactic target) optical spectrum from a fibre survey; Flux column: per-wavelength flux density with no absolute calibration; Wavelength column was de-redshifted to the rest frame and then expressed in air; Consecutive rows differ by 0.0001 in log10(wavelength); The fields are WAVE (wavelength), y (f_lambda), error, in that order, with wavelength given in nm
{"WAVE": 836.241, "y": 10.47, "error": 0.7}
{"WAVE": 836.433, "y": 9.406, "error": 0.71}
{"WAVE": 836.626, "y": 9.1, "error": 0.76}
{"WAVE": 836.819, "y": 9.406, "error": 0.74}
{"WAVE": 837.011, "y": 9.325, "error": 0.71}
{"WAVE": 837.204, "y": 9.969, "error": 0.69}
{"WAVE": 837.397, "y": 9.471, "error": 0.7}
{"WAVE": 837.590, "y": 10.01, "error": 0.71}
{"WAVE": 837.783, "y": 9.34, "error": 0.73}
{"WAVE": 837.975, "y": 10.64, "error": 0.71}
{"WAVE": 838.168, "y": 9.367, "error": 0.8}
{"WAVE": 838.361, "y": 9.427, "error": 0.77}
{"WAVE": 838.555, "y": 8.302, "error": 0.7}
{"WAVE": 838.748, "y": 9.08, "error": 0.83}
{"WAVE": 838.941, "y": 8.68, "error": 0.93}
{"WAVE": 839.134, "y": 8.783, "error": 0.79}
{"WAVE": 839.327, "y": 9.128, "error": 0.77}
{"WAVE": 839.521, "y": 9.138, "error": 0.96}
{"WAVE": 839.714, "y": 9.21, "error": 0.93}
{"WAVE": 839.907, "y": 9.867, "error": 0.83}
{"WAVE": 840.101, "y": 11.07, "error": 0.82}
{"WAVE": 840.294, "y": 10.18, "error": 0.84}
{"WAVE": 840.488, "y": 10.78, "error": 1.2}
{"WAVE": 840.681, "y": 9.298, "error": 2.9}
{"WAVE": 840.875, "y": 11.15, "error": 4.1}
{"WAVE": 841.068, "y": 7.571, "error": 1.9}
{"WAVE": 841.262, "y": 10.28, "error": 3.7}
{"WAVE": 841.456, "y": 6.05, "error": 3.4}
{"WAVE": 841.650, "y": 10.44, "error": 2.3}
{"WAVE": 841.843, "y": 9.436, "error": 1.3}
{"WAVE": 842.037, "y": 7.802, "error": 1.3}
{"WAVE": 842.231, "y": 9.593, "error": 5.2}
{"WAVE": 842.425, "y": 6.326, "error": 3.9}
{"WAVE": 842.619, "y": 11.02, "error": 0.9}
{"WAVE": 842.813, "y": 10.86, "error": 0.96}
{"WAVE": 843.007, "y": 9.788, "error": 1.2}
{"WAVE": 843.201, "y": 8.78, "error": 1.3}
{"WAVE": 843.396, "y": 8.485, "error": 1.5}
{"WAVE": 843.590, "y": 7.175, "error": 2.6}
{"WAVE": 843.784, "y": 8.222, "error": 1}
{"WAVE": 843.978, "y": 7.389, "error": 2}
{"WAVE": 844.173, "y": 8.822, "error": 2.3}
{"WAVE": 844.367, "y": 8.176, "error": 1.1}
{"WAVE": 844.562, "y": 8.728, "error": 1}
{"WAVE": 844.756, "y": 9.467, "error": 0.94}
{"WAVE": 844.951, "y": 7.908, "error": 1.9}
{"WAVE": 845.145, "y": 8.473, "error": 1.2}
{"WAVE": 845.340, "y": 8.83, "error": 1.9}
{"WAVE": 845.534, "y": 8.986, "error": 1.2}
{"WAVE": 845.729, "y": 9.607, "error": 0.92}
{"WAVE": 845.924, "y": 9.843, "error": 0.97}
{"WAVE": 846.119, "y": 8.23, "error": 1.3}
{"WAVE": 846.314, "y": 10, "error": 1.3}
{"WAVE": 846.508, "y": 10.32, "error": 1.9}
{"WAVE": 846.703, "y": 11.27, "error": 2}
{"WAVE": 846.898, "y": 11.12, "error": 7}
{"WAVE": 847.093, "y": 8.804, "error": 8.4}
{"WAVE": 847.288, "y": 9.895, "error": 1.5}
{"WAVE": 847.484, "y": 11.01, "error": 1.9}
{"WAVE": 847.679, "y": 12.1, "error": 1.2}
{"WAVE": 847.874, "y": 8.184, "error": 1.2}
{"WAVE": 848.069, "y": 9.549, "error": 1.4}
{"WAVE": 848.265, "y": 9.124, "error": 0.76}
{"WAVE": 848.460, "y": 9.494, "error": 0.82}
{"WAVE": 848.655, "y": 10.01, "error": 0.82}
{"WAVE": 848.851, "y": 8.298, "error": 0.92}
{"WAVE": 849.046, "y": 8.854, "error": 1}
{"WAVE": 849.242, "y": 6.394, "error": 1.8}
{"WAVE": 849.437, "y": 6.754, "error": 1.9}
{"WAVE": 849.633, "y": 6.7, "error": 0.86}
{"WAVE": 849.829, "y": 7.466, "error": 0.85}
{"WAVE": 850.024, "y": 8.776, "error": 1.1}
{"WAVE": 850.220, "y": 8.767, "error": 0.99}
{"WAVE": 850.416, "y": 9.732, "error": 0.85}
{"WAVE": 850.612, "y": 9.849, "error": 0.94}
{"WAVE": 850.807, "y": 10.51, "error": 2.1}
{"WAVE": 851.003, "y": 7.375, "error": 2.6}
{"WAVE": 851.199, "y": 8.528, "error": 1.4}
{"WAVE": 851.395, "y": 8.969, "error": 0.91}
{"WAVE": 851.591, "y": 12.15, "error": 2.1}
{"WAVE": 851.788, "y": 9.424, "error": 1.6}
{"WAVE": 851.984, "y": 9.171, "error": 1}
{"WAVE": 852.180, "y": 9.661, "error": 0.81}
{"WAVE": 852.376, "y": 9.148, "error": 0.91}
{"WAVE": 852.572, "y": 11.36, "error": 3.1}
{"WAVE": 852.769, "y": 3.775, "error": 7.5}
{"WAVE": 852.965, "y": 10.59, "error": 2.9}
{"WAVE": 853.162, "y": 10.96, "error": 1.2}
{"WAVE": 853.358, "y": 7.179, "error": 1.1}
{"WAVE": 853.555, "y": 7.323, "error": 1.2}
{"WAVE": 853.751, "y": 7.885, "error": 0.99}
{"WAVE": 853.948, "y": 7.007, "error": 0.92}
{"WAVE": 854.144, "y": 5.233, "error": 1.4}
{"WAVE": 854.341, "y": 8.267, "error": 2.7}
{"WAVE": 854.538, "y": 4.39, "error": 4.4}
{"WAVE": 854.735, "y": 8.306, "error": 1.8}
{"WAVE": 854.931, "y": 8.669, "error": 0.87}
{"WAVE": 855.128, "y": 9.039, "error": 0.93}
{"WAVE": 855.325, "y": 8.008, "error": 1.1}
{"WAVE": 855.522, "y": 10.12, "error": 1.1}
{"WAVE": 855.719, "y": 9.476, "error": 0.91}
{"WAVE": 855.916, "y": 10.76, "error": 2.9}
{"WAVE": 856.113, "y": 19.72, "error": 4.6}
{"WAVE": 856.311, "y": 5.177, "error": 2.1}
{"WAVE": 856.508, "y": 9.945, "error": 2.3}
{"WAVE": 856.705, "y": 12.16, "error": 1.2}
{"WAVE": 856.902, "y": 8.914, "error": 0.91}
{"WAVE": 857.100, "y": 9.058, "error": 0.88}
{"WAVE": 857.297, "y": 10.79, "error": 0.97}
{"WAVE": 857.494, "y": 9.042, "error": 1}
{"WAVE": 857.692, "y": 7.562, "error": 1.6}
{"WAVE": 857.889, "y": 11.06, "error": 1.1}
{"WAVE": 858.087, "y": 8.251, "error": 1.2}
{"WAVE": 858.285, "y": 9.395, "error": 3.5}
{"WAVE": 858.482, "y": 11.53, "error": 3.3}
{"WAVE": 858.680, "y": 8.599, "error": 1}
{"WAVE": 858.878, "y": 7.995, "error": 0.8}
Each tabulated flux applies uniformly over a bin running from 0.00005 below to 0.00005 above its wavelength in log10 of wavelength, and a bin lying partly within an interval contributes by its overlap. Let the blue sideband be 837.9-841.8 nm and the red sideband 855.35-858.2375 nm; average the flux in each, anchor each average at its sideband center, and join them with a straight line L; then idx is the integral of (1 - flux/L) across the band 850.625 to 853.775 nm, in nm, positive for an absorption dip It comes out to 0.27 nm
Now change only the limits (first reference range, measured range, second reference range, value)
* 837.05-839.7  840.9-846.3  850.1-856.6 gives 0.24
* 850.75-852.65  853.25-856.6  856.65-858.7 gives 0.35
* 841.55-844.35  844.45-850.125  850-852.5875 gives 0.04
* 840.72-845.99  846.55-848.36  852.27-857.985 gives -0.25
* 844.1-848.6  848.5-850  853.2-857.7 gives 0.23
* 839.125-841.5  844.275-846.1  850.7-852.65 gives 0.13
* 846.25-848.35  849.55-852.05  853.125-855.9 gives 0.01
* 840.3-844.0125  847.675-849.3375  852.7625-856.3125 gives -0.01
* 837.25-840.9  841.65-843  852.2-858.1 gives 0.02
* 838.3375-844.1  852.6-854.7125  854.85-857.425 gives 0.54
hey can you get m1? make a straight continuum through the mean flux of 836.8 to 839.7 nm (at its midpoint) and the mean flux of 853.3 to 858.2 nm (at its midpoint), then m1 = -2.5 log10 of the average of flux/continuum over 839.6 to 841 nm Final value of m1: -0.10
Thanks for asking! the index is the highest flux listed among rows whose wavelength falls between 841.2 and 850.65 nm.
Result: 12.1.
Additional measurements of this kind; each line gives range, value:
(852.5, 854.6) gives 11.36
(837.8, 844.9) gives 11.15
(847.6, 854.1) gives 12.15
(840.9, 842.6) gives 10.44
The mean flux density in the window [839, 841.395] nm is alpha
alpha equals 9.63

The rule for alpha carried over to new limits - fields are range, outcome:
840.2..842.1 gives 9.32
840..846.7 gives 9.12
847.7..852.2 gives 8.9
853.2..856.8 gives 8.85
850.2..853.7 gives 9.13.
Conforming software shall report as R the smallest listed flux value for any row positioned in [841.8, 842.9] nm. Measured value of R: 6.326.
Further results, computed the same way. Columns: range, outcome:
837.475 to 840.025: 8.302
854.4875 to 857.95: 4.39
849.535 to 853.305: 3.775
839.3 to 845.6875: 6.05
